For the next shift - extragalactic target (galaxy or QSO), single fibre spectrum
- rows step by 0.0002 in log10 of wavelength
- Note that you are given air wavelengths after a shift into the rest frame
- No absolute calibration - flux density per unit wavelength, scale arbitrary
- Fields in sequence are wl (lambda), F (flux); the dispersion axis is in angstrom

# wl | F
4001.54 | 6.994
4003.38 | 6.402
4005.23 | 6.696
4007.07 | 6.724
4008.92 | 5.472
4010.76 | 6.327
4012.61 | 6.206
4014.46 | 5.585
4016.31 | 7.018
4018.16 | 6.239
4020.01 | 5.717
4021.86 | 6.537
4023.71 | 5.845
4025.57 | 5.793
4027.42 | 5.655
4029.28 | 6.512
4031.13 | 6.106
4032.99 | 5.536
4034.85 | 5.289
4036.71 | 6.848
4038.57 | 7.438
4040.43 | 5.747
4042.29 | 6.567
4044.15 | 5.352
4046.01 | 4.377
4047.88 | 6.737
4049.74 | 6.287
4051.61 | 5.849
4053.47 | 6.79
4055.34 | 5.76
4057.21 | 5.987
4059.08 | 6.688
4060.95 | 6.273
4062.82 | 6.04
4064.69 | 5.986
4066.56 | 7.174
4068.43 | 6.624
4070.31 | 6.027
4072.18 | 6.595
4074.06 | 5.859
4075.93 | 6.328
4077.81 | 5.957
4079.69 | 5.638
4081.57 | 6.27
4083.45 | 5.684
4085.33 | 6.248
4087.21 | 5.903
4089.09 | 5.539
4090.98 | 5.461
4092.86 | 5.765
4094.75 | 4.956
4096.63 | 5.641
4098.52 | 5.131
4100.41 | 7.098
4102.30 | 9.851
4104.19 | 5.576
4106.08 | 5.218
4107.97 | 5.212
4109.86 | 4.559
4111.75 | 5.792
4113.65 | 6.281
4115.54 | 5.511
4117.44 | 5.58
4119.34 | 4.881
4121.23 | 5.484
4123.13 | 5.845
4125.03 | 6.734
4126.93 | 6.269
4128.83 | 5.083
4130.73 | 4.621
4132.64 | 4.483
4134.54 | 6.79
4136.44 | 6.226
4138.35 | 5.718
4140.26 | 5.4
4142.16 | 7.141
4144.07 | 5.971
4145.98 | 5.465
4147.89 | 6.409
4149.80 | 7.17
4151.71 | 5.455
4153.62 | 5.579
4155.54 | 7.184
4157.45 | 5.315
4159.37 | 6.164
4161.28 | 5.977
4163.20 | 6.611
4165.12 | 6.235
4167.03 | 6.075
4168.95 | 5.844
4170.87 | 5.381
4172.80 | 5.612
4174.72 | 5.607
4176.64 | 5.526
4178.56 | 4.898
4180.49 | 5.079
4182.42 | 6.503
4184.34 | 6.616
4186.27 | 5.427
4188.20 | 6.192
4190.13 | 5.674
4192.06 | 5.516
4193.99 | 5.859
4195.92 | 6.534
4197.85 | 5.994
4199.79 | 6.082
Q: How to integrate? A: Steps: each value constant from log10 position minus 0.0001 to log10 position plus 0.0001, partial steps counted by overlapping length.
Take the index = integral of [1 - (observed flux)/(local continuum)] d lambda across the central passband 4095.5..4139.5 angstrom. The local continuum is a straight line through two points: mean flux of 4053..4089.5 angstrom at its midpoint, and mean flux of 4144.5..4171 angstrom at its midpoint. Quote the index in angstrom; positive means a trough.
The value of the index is 2.31 angstrom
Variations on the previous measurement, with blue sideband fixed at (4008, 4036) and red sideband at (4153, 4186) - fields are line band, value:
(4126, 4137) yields 0.7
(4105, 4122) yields 1.5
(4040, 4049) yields 0.3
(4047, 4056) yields -0.5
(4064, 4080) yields -0.8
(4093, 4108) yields -0.5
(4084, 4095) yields 0.5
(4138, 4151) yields -0.6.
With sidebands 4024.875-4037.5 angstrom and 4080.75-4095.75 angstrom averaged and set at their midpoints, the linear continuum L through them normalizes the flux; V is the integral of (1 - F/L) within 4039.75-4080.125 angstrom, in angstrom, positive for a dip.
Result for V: -2.0 angstrom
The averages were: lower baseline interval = 5.96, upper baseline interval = 5.73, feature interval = 6.13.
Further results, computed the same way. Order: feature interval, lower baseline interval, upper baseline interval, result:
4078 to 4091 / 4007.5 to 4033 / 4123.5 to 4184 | 0.3 angstrom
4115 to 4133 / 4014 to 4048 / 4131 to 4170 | 1.7 angstrom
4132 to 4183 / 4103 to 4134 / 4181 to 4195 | -1.6 angstrom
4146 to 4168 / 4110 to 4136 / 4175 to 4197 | -1.7 angstrom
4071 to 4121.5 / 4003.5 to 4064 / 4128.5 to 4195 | 1.2 angstrom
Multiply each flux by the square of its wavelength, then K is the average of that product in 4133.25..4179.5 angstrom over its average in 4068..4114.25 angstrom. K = 1.0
